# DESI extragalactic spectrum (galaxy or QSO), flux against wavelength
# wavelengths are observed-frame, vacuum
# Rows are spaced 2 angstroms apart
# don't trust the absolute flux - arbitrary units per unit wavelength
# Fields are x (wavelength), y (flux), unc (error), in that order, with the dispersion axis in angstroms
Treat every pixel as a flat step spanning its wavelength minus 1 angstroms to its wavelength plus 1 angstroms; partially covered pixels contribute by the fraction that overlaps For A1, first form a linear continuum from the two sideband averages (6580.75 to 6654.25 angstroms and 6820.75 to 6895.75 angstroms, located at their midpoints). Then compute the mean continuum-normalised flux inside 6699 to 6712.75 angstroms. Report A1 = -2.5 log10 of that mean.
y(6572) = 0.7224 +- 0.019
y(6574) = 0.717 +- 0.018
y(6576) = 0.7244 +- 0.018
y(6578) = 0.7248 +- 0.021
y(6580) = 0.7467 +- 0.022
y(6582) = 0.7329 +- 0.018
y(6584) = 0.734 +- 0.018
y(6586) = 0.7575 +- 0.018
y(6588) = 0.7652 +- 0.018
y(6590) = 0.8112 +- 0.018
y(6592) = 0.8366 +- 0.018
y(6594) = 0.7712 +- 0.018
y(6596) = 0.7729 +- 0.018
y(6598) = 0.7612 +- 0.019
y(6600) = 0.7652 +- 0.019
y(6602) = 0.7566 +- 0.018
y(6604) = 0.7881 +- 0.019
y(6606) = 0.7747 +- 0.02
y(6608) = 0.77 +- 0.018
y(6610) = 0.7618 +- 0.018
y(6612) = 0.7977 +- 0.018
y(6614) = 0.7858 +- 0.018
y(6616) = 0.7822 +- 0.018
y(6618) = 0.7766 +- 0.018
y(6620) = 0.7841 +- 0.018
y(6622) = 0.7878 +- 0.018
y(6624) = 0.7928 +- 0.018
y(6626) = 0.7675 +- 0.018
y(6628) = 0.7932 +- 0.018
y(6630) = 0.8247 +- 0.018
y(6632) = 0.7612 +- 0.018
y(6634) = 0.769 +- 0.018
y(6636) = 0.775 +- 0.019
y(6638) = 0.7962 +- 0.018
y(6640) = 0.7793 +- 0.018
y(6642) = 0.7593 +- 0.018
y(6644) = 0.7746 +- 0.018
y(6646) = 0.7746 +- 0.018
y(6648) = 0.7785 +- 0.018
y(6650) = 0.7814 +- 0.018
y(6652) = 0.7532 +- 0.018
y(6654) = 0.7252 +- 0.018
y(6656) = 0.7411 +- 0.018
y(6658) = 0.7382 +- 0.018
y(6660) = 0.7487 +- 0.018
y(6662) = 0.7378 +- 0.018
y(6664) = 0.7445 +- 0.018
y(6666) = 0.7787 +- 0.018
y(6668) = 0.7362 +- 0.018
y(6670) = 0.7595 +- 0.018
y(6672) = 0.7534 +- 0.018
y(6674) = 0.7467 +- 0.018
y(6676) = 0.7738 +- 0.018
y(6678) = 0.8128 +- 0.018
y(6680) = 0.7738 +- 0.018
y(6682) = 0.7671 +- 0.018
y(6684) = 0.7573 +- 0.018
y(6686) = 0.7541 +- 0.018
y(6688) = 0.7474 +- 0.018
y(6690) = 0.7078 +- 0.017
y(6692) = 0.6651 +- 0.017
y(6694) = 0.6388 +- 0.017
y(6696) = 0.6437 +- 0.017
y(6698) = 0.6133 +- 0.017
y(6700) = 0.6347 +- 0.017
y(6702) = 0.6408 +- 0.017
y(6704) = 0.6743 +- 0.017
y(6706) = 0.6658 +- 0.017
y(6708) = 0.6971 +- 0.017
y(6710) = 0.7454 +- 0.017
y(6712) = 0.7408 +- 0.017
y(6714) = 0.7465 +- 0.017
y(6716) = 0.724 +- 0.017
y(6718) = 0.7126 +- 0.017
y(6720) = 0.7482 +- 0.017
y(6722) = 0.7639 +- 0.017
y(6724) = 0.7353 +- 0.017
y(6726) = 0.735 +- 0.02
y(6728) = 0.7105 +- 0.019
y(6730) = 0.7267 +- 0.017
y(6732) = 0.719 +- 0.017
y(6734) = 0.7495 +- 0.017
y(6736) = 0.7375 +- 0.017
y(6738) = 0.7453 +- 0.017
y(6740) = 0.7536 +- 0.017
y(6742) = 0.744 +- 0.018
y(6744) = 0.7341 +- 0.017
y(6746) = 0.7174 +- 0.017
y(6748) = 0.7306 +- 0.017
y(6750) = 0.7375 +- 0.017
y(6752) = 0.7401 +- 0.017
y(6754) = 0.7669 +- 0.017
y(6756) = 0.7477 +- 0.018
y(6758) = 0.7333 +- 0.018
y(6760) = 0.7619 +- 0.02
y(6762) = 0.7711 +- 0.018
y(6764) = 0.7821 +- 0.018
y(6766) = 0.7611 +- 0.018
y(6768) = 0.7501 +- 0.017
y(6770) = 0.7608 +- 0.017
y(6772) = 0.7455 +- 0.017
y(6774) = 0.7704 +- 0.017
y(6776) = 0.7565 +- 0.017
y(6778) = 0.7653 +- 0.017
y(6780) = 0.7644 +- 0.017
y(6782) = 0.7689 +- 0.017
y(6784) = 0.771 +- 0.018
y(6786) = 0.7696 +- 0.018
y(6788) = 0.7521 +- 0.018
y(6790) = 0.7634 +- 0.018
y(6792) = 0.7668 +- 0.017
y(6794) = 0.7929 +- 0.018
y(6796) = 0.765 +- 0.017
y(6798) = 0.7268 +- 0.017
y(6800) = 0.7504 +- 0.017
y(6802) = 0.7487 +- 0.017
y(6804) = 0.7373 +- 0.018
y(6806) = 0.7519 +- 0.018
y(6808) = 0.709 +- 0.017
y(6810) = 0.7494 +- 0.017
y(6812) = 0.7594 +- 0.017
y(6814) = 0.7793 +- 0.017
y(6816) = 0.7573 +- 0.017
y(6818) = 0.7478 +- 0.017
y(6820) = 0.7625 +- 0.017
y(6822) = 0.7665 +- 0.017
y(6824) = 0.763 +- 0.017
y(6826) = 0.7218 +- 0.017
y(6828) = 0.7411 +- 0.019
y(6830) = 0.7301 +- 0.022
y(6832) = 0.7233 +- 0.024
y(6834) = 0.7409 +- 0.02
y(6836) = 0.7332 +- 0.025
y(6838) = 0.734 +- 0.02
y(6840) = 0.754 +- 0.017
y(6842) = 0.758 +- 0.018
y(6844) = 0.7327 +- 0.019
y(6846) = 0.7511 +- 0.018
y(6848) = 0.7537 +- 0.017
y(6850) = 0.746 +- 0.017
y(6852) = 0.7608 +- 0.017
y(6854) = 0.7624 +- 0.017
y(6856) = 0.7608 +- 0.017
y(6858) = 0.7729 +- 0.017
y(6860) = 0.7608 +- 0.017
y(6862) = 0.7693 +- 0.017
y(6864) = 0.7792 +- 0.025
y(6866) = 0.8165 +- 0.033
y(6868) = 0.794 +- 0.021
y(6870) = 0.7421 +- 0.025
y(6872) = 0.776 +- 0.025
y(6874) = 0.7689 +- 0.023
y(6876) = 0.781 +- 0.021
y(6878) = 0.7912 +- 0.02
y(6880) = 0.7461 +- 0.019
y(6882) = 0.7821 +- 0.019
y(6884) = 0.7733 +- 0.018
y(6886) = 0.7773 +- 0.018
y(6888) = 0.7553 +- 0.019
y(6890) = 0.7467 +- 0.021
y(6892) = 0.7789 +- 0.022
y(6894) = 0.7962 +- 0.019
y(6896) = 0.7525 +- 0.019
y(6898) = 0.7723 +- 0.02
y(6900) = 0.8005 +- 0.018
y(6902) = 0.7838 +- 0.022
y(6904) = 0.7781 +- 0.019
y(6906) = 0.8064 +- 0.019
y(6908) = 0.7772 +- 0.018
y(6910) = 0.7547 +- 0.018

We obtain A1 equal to 0.13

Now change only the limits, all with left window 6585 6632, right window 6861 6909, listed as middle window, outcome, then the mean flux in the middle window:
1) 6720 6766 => 0.05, 0.743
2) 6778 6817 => 0.03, 0.757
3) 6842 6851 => 0.04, 0.747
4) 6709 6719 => 0.07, 0.734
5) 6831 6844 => 0.05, 0.74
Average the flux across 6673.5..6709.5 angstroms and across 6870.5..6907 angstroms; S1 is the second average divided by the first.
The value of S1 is 1.1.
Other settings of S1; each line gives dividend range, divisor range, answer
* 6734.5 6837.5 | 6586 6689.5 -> 0.98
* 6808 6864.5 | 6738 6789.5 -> 1.00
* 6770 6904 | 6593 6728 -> 1.02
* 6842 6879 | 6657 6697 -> 1.04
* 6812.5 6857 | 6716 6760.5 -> 1.02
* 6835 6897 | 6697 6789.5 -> 1.04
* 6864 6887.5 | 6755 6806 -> 1.02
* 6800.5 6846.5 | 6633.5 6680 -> 0.98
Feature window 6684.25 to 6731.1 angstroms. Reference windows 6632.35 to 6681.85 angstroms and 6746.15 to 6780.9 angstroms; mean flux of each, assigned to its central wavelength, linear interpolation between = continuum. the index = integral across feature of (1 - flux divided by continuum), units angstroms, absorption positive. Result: 3.39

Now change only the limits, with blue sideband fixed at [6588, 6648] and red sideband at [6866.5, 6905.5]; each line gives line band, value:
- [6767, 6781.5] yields 0.3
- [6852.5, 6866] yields 0.1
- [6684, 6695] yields 1.0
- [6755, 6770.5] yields 0.4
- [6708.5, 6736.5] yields 1.6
